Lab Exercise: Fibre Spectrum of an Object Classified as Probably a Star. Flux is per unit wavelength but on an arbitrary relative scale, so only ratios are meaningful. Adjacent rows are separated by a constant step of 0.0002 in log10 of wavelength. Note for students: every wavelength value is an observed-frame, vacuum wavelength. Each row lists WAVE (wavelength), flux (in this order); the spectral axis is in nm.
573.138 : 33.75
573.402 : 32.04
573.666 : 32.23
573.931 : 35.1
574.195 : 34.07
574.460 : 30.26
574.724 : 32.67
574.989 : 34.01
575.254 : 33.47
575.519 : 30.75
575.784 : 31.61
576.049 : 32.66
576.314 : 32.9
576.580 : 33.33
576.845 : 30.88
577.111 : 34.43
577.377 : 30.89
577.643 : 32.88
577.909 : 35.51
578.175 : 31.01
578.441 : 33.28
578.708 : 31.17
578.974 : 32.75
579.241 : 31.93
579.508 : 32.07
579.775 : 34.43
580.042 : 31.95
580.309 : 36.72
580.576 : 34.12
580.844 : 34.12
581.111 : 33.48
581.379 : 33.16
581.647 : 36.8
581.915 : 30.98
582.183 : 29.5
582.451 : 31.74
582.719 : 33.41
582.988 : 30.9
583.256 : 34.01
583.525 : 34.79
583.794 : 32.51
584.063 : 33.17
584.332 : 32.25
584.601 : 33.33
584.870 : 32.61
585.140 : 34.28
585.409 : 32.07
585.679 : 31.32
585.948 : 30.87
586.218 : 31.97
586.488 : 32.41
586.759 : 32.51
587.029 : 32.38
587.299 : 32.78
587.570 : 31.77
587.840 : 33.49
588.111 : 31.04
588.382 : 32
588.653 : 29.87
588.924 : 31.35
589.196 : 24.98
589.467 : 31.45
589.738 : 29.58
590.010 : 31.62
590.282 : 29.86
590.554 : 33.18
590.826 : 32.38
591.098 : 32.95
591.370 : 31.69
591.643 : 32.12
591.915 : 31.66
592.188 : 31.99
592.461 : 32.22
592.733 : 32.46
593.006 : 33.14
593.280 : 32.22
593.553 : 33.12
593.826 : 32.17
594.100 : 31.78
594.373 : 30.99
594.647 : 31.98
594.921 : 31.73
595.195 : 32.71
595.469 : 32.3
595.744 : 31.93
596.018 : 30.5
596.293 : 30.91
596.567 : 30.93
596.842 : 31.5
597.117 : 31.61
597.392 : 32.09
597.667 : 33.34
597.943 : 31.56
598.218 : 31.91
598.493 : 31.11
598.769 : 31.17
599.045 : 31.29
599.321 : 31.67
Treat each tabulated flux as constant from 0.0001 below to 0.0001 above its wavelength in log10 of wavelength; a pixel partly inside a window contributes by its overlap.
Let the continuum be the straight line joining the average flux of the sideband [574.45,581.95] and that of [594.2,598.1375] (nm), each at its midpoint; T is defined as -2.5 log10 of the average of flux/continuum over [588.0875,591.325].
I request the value 0.04 mag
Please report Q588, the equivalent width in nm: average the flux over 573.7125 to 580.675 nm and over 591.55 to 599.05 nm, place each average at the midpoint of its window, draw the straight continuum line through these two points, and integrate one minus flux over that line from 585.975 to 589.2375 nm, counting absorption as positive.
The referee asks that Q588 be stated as 0.076 nm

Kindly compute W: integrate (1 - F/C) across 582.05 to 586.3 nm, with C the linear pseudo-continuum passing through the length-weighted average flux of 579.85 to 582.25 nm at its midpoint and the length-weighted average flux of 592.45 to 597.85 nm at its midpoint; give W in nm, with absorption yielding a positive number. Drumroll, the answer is 0.100 nm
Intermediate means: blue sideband 33.6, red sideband 32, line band 32.4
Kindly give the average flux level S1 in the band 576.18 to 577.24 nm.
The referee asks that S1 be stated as 32.9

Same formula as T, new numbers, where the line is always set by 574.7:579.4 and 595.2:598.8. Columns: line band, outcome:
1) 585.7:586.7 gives 0.01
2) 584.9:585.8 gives -0.01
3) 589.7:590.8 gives 0.02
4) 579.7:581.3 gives -0.06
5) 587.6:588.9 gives 0.02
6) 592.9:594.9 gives -0.01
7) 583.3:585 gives -0.03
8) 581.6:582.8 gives 0.01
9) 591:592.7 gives -0.01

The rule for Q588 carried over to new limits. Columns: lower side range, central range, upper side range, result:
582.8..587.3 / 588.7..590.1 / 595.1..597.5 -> 0.107 nm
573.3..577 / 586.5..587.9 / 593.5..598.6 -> -0.017 nm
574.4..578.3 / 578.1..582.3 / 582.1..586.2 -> -0.065 nm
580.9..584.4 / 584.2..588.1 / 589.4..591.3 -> -0.013 nm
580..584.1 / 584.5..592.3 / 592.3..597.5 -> 0.212 nm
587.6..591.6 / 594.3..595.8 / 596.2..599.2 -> -0.025 nm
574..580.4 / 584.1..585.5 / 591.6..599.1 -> -0.025 nm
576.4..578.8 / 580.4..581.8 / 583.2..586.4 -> -0.072 nm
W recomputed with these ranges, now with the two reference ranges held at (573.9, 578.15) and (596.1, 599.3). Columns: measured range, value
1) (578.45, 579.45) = 0.014 nm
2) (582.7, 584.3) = -0.036 nm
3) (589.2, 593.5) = 0.026 nm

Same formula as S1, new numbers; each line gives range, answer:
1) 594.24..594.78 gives 31.5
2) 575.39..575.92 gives 31.2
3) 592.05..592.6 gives 32.1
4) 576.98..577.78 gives 32.7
